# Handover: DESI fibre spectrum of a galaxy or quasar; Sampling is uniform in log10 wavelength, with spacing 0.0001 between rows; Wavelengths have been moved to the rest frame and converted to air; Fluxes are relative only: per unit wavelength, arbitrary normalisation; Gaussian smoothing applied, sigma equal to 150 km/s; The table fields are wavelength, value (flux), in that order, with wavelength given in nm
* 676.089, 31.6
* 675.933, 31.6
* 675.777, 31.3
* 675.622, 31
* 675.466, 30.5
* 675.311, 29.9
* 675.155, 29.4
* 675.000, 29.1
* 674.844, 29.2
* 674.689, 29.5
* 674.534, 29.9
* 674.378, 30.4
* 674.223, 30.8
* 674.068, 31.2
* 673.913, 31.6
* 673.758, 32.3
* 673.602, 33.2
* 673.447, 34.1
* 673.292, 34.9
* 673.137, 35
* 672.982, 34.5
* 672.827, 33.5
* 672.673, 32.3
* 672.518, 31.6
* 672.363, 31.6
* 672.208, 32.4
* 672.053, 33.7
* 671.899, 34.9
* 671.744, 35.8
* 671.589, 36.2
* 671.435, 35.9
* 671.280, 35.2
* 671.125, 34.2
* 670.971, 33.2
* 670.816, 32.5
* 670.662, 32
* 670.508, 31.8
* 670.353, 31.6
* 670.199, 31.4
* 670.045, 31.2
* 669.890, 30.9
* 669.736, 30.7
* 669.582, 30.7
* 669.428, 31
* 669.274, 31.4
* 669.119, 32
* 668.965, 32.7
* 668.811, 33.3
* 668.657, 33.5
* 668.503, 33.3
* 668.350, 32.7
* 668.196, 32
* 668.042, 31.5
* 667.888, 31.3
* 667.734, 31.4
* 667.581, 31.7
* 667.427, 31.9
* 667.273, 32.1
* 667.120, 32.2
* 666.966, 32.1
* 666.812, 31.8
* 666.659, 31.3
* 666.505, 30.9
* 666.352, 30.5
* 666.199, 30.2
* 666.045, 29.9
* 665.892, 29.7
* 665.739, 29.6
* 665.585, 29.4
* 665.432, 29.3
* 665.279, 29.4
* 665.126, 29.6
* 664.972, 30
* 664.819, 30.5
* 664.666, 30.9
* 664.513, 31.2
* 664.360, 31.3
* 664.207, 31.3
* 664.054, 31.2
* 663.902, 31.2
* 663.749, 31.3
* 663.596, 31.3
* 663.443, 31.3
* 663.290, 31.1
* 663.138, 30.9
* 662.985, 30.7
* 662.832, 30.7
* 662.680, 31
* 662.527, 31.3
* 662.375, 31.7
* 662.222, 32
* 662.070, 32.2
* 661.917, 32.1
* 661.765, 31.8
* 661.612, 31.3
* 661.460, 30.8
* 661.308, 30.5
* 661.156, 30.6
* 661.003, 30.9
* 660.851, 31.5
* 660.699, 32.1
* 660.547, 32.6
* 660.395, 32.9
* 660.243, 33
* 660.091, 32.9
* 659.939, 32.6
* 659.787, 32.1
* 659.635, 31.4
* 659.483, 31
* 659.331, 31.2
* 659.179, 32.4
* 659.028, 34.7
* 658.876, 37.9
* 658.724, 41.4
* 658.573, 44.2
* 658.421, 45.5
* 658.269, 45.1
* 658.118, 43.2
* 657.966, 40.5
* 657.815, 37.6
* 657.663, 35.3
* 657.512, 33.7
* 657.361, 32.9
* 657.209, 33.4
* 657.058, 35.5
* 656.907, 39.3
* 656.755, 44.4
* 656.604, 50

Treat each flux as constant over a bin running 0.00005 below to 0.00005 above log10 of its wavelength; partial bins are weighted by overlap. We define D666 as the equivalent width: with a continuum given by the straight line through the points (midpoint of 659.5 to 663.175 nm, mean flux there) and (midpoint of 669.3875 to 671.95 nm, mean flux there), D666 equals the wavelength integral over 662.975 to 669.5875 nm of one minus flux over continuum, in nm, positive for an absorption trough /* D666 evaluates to 0.23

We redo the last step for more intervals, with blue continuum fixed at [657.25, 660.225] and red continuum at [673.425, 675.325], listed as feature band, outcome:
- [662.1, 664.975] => 0.297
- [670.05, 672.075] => -0.107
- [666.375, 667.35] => 0.053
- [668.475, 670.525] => 0.047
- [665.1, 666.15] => 0.136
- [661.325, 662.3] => 0.103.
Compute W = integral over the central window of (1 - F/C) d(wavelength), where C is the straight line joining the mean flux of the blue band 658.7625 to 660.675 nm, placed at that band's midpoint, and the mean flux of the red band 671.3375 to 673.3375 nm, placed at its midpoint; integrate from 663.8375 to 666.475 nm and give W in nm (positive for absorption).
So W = 0.25 nm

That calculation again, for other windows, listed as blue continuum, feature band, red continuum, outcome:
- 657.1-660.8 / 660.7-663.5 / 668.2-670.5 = 0.27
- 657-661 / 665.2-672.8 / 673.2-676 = 0.16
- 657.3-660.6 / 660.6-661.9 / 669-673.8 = 0.16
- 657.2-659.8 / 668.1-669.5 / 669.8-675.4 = 0.05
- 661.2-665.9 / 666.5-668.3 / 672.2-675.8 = -0.03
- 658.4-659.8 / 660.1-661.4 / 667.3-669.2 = 0.13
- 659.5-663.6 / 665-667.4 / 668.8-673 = 0.12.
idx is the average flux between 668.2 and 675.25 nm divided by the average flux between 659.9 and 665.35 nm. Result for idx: 1.0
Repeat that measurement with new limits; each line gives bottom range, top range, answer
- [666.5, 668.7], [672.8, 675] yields 1.00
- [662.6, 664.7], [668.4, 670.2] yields 1.02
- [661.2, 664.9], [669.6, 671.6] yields 1.05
